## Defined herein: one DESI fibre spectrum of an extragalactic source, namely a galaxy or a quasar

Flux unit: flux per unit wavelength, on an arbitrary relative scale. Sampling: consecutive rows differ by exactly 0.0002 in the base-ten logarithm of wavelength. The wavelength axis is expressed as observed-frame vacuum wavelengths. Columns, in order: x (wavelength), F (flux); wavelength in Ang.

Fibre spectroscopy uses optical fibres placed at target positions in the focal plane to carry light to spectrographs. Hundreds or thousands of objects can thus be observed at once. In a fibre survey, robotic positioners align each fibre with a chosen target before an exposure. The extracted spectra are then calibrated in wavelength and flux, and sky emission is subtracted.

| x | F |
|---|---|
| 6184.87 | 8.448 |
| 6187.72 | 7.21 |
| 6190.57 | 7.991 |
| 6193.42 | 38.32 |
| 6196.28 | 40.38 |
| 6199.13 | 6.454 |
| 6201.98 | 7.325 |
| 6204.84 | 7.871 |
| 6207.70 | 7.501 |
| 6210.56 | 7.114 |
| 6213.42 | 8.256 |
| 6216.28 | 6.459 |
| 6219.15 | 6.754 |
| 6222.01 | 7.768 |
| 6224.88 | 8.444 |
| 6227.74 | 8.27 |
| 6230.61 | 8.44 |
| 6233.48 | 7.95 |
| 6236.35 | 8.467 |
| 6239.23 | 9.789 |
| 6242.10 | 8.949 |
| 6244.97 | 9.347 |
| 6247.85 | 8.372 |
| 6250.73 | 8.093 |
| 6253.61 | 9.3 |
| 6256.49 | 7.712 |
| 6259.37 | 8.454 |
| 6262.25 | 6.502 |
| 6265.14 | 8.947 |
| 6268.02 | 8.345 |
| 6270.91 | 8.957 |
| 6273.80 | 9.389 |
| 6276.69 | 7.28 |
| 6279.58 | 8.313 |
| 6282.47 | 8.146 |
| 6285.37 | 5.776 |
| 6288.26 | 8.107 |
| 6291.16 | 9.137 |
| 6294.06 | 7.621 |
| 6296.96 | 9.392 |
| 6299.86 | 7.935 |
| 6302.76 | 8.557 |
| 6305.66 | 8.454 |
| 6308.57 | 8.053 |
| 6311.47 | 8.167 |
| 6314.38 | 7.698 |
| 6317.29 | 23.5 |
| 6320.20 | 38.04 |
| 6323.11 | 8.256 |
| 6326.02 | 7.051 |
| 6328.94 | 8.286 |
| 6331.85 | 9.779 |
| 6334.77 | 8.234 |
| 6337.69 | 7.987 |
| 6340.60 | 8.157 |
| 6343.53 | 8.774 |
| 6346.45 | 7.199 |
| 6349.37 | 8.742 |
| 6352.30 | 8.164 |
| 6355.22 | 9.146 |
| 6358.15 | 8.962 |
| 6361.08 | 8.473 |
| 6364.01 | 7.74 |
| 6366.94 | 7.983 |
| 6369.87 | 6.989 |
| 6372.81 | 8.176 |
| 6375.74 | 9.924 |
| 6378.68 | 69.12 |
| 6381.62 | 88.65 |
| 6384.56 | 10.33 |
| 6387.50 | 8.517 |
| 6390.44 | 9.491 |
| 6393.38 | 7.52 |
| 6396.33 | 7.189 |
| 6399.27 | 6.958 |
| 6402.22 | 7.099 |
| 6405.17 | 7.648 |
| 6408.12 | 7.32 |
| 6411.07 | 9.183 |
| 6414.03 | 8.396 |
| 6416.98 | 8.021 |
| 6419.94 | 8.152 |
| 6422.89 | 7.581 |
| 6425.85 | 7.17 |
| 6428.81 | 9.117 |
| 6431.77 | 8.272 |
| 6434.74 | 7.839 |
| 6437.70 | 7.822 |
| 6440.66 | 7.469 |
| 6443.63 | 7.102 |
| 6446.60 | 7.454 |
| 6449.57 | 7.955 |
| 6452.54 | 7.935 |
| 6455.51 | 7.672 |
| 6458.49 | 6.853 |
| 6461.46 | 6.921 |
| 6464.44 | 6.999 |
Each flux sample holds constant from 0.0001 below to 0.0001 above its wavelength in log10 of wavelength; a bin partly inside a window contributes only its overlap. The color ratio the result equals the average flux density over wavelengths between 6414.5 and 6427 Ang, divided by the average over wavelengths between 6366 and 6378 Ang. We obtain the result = 0.64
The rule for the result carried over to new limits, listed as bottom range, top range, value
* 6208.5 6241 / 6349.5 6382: 2.31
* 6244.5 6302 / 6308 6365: 1.28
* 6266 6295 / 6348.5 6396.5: 2.11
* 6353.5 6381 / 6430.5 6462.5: 0.44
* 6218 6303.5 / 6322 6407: 1.58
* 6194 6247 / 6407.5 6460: 0.77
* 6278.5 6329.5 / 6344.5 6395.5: 1.56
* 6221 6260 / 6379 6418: 1.87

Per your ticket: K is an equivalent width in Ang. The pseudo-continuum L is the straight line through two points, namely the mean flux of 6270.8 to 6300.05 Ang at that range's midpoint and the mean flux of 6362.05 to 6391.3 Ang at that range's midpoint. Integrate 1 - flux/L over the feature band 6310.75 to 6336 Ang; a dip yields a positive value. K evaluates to 0.9 Ang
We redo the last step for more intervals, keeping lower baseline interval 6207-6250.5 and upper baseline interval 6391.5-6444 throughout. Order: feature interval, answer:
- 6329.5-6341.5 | -0.9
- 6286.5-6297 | -0.5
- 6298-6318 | -4.6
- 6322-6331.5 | -0.1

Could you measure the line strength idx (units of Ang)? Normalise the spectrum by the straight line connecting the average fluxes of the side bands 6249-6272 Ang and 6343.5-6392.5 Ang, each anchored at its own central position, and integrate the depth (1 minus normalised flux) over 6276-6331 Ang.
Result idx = 6.8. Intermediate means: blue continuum 8.28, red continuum 17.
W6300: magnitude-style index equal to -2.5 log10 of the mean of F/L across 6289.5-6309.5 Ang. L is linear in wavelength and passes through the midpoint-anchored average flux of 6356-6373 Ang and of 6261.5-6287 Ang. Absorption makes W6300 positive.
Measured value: -0.06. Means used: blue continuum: 8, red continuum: 8.09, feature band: 8.45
